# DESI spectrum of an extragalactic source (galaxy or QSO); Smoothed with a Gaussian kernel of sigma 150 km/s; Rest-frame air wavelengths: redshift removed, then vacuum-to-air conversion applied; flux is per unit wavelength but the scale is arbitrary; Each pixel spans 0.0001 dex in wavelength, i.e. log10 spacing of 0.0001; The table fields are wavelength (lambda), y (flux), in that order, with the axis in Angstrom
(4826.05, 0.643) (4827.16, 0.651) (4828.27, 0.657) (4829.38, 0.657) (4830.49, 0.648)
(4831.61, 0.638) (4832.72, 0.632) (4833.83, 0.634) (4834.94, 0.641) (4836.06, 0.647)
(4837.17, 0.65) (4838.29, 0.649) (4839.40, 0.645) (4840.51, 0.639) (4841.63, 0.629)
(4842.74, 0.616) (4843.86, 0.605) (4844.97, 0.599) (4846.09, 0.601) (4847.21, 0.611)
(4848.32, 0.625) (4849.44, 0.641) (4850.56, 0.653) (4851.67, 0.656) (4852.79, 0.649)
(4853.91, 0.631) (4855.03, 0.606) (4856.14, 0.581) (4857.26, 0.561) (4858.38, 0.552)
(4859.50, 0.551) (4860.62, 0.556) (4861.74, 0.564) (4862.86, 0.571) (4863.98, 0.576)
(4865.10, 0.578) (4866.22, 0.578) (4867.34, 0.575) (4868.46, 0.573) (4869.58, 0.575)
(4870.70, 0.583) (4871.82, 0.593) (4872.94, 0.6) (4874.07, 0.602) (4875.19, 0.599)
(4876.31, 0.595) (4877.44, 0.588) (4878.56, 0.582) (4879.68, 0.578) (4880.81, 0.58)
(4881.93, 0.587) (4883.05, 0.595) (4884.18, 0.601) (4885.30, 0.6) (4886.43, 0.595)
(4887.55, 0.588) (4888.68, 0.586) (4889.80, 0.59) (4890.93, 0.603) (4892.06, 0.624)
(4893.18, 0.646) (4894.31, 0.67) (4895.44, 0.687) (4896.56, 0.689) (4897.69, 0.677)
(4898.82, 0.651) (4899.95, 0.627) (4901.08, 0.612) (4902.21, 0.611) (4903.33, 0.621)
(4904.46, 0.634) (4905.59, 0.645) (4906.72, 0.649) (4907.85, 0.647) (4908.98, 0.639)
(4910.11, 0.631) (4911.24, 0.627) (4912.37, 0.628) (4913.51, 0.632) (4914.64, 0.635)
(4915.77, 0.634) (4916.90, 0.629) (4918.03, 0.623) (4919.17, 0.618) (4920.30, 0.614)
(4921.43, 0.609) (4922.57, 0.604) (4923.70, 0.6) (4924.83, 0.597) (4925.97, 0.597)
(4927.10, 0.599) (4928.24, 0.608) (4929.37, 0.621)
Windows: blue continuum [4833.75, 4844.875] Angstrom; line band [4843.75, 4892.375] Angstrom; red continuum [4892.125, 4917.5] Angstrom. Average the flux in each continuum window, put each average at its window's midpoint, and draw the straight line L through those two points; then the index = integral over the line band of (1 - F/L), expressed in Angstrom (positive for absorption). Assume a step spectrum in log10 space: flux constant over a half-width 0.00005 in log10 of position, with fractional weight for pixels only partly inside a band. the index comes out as 3.3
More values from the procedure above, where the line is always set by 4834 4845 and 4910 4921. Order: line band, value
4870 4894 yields 1.3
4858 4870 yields 1.2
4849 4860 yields 0.4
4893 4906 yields -0.4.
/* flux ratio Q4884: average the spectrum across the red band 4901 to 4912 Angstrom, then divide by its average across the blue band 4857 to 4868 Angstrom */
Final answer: 1.12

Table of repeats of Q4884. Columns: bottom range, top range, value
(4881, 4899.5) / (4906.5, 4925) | 1.00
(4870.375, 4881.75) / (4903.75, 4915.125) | 1.08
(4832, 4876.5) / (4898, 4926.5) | 1.03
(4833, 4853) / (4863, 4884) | 0.93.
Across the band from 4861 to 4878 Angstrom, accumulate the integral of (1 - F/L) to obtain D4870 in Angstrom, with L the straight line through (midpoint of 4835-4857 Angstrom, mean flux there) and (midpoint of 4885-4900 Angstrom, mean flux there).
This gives 1.3 Angstrom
